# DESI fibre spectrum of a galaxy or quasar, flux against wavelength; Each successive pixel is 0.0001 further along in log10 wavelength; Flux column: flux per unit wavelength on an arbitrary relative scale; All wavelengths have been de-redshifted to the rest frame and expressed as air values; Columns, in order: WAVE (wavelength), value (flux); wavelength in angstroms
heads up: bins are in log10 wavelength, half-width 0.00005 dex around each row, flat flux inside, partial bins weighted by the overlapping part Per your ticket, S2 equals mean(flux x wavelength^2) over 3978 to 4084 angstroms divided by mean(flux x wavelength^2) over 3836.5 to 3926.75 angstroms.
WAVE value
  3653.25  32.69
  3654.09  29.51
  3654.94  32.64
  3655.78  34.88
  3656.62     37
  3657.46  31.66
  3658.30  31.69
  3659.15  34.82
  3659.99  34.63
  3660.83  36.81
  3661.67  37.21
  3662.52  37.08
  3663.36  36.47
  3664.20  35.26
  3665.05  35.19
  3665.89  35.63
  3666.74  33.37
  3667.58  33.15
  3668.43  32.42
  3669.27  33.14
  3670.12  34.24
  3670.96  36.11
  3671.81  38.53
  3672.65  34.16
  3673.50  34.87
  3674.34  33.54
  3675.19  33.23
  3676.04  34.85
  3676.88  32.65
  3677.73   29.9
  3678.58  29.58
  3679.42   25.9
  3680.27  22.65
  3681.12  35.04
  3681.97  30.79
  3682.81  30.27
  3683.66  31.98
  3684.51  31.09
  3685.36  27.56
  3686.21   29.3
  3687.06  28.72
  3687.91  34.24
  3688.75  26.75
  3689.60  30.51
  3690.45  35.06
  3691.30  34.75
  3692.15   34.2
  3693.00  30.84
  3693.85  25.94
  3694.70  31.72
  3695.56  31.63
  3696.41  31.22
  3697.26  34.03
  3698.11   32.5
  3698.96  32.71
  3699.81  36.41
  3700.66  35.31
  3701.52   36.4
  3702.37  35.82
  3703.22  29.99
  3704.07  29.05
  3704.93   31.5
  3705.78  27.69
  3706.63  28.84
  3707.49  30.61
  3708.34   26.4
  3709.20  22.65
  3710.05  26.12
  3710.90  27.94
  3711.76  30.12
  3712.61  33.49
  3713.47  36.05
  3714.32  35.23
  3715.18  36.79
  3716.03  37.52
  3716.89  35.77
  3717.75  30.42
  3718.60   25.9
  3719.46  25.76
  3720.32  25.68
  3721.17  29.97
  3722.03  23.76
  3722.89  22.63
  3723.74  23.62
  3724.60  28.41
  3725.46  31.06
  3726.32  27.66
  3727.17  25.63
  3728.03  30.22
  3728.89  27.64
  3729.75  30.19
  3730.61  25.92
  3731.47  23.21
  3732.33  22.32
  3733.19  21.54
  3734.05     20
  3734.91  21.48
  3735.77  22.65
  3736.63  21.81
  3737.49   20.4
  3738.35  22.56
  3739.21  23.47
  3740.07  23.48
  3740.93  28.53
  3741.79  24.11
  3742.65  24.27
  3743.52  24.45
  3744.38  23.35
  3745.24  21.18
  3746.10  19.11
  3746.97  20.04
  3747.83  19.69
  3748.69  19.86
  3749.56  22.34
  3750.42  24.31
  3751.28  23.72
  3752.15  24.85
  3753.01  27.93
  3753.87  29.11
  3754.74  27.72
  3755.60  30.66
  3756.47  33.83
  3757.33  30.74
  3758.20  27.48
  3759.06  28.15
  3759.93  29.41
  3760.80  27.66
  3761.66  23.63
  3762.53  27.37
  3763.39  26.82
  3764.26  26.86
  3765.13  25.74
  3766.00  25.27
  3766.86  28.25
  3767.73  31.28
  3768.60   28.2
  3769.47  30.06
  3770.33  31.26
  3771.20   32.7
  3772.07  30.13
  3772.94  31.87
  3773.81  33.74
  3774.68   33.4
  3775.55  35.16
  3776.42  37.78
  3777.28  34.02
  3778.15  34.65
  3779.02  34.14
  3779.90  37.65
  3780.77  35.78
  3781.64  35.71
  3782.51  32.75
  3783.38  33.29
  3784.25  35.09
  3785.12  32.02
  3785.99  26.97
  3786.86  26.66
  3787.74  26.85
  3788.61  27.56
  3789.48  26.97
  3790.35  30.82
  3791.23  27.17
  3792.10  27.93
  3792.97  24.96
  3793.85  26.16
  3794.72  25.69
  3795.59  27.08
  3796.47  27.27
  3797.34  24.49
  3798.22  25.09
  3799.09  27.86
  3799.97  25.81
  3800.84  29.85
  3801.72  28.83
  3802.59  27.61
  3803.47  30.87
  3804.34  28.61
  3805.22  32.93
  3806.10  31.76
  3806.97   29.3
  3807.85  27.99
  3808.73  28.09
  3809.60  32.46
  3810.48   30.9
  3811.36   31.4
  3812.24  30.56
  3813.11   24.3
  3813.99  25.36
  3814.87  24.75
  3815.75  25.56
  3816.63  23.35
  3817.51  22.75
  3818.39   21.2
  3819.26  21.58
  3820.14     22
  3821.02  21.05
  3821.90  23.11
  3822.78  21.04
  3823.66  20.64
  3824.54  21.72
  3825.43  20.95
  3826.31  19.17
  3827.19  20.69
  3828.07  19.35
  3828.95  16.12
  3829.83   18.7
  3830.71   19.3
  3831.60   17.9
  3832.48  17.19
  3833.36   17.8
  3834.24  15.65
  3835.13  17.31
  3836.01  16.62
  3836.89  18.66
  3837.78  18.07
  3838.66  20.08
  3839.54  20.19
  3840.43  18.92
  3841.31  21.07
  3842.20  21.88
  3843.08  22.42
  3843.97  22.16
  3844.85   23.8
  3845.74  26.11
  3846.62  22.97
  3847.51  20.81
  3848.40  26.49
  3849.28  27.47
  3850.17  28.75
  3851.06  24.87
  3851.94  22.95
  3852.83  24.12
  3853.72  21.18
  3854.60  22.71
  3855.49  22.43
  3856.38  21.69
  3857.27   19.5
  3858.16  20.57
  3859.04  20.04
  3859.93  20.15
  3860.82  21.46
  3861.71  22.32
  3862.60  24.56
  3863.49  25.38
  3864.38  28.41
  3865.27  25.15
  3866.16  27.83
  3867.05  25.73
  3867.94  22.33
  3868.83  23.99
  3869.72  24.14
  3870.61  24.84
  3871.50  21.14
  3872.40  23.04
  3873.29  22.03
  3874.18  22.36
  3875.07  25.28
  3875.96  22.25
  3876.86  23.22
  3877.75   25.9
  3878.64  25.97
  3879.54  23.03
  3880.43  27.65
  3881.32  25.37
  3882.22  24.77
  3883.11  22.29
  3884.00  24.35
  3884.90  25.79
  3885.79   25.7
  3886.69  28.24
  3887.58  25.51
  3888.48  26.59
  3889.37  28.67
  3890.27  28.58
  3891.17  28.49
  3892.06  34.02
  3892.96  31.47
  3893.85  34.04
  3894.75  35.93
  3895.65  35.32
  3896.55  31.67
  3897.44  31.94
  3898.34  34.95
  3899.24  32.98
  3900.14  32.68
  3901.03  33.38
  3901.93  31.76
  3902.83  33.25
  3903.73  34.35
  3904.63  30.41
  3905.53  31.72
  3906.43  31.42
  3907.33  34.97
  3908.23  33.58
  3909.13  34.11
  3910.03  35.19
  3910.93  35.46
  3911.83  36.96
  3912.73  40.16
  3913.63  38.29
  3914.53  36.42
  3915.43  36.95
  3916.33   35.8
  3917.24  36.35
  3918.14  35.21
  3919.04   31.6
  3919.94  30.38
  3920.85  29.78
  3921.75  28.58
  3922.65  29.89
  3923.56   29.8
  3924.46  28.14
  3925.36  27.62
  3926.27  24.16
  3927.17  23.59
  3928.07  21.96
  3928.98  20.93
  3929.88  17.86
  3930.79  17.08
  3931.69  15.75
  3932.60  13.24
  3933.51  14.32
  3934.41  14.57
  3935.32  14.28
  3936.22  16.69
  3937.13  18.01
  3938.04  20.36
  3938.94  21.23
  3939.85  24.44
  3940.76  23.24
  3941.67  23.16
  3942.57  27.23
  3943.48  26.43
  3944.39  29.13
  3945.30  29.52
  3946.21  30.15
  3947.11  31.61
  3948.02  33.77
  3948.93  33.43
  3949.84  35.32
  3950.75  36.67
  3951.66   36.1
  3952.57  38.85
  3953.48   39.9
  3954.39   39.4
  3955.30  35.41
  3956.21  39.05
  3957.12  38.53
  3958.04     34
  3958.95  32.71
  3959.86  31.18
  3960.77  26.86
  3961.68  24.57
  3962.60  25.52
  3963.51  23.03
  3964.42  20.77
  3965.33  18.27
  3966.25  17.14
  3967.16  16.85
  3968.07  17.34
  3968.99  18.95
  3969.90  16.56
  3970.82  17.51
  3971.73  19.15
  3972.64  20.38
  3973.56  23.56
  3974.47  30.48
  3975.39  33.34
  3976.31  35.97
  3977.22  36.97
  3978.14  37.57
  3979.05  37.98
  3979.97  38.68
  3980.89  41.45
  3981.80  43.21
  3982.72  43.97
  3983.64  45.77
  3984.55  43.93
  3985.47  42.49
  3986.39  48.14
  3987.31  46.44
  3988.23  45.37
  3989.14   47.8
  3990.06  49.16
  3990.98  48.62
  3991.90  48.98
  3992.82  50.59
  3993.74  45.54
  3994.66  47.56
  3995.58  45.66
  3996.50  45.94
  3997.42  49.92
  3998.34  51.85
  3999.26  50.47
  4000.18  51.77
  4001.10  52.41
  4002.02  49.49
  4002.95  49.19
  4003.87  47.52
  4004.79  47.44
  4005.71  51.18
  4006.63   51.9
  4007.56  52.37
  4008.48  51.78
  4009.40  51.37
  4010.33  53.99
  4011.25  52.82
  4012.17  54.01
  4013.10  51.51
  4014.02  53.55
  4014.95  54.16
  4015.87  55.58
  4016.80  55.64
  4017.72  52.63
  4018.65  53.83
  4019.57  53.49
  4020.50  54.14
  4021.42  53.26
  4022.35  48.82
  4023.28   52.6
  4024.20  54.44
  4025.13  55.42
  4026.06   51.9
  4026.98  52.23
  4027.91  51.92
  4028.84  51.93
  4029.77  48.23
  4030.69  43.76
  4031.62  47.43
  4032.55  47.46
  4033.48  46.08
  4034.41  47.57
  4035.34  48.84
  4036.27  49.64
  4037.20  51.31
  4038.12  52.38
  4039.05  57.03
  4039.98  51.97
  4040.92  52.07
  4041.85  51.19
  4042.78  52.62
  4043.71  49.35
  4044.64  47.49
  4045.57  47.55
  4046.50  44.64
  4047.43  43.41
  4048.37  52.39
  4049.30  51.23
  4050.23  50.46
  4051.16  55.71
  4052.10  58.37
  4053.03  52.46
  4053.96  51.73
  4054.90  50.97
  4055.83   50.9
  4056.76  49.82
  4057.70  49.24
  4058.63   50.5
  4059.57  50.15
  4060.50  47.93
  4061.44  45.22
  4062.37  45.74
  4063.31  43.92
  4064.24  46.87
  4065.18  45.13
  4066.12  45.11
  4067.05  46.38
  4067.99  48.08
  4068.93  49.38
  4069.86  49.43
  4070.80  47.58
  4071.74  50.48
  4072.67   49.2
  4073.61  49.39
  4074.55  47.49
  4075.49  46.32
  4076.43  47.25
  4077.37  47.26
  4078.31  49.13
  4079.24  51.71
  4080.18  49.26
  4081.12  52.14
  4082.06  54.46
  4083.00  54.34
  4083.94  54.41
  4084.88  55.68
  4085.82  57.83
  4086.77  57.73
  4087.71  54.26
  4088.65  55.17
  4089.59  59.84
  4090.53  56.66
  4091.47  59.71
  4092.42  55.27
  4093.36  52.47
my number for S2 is 1.95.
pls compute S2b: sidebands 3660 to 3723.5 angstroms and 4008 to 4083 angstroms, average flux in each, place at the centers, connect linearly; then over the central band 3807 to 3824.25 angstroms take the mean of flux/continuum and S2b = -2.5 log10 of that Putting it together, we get 0.45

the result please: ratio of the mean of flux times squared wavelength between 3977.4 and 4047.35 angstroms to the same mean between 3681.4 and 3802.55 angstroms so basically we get 2.0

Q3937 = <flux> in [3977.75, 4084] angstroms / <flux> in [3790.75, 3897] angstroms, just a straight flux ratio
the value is 2.0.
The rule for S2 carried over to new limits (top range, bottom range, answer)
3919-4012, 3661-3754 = 1.34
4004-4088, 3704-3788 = 2.11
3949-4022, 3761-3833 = 1.65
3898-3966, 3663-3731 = 1.06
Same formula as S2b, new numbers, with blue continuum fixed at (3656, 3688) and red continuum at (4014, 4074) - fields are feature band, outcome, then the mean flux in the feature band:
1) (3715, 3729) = 0.23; 28.6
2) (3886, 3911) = 0.33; 32.1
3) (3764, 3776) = 0.23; 30.3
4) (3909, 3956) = 0.50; 28.6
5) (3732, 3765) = 0.43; 24.7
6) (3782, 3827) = 0.41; 26.8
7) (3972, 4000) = 0.12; 42.5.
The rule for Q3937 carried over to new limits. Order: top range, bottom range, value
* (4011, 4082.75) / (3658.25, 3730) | 1.60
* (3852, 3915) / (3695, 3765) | 1.01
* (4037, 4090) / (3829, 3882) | 2.25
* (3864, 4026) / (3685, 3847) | 1.27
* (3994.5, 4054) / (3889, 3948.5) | 1.77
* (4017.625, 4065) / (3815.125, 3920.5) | 1.95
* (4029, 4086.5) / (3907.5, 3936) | 1.78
